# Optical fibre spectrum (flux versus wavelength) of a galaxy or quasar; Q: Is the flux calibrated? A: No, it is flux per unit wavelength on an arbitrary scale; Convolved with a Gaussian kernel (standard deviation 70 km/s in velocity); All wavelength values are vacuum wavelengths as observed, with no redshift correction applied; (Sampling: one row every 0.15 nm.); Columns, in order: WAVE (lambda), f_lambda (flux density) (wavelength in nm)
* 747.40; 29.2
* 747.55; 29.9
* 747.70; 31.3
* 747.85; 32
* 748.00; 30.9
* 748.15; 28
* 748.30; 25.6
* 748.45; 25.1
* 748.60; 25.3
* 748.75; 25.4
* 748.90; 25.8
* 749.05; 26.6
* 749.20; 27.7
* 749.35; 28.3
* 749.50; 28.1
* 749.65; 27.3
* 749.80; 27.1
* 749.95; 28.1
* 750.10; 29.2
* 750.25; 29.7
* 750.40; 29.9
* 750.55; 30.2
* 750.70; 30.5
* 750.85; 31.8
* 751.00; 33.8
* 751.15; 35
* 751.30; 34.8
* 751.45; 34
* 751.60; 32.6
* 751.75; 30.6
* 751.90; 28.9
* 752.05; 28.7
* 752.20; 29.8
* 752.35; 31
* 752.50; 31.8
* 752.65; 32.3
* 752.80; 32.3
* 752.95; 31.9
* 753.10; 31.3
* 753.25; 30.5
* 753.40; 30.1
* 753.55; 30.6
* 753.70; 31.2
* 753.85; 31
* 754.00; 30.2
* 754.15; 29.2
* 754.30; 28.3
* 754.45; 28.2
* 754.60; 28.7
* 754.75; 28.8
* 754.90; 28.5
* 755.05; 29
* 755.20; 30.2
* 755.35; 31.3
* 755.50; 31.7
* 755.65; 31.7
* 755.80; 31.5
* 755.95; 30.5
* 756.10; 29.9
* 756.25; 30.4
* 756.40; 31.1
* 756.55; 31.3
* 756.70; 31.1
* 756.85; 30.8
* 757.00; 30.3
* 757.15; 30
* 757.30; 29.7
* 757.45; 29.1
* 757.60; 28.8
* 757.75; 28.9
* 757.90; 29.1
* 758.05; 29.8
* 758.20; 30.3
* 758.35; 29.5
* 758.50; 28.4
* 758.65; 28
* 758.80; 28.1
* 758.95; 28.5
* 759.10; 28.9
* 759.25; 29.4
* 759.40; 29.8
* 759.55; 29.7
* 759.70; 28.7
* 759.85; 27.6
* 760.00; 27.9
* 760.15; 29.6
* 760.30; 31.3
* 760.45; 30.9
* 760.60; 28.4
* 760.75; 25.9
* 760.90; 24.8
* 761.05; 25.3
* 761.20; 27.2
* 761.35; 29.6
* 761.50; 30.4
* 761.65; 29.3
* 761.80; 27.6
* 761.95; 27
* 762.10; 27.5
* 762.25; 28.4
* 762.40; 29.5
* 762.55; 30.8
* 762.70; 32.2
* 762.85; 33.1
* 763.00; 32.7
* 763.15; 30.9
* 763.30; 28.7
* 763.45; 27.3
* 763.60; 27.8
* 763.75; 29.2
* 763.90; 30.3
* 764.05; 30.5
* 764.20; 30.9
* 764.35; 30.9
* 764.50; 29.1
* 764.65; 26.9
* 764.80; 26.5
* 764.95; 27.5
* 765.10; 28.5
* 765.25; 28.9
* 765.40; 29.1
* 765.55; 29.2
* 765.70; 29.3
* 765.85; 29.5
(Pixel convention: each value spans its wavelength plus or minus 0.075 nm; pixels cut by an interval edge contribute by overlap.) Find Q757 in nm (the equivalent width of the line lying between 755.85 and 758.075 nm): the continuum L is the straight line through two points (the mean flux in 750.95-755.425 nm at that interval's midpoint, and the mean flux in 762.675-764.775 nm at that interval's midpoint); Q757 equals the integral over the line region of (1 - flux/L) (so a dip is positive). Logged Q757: 0.030 nm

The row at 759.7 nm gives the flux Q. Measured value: 28.7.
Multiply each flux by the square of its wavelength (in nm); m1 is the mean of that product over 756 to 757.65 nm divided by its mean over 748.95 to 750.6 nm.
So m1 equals 1.09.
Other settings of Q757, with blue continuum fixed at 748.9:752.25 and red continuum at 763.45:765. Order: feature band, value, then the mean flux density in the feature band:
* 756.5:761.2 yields 0.06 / 29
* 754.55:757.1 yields -0.07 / 30.4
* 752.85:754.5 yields -0.03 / 30.3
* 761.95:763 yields -0.04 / 30.2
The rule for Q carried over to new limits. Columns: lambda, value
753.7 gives 31.2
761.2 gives 27.2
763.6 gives 27.8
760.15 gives 29.6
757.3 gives 29.7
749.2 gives 27.7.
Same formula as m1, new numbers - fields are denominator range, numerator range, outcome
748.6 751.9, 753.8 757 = 1.03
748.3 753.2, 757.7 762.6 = 0.99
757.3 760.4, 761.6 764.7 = 1.03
